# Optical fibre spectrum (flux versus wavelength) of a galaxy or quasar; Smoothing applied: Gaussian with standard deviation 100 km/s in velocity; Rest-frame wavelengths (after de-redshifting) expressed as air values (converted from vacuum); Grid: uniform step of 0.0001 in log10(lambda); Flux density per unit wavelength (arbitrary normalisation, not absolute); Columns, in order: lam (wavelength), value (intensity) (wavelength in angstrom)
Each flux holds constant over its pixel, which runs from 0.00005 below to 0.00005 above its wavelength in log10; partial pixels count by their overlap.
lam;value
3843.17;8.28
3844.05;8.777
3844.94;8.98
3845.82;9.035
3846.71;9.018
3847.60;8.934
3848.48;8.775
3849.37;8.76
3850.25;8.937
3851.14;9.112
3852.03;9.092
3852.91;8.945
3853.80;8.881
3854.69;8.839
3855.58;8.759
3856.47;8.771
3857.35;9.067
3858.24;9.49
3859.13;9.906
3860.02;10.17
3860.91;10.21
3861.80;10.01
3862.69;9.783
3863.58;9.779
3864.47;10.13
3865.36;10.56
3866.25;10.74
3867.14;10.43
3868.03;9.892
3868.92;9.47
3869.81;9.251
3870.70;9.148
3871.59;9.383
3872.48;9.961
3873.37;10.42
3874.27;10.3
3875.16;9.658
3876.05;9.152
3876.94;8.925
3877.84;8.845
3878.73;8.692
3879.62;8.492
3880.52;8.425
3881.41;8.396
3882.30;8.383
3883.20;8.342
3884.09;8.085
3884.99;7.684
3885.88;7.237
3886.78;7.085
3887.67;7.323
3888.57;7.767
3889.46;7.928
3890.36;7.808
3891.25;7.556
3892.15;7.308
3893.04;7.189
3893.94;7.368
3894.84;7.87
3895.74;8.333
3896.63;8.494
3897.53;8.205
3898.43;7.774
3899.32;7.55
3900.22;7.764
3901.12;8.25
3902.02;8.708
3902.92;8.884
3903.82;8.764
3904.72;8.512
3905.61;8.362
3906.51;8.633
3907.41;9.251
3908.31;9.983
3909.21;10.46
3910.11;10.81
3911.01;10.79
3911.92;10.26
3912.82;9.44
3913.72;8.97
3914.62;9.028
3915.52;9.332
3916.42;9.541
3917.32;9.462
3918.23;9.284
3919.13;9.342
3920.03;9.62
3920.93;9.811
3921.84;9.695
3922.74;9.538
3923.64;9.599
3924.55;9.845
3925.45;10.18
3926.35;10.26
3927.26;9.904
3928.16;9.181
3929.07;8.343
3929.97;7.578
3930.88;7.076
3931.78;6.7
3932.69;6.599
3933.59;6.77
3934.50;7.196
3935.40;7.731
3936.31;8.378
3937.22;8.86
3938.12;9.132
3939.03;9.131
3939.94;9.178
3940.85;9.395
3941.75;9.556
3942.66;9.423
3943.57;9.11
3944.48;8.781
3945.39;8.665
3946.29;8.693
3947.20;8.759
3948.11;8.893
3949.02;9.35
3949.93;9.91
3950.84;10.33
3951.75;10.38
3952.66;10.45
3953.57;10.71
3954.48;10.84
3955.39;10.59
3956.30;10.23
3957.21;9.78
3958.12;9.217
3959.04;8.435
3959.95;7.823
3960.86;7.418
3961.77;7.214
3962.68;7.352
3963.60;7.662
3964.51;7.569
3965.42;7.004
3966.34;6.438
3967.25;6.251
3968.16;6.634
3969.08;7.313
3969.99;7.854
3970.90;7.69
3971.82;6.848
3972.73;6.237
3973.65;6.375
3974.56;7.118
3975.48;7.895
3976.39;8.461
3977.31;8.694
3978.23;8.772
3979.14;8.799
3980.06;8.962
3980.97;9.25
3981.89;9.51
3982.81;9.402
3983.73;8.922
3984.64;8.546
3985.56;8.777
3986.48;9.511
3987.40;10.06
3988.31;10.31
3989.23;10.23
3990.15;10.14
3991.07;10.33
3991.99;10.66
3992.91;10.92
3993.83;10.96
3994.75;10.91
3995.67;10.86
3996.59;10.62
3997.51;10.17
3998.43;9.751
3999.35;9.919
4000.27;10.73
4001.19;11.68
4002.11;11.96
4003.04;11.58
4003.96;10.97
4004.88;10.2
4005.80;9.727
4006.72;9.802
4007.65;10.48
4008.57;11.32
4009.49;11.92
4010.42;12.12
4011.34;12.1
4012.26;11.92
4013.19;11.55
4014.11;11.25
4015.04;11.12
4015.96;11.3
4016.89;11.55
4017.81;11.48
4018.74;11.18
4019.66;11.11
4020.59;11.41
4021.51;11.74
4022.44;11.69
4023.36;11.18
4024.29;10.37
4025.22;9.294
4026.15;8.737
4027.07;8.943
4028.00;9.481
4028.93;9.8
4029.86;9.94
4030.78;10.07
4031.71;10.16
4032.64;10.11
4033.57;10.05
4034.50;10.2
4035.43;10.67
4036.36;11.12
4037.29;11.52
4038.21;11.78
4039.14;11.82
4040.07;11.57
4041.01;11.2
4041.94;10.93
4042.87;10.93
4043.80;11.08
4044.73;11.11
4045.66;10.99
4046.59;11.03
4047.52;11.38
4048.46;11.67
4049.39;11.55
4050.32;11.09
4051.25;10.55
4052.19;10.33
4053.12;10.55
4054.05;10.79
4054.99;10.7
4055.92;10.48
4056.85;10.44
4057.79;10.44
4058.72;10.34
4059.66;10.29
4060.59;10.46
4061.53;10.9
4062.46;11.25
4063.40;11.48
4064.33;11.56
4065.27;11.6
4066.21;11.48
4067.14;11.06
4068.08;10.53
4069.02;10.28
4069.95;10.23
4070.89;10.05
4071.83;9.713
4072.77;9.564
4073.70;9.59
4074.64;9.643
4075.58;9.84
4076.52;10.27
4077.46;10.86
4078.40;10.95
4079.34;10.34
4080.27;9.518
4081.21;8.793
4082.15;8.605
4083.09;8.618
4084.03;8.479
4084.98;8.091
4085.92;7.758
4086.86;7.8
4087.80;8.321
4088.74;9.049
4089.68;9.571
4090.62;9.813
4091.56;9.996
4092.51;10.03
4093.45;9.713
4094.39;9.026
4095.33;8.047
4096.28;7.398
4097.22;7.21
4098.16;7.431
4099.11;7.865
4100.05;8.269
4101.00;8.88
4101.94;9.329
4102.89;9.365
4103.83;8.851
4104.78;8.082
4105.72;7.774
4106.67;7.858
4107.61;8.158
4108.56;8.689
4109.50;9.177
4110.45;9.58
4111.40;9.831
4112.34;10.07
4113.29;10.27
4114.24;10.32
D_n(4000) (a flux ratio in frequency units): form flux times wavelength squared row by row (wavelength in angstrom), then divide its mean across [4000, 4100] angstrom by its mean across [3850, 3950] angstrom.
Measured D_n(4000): 1.3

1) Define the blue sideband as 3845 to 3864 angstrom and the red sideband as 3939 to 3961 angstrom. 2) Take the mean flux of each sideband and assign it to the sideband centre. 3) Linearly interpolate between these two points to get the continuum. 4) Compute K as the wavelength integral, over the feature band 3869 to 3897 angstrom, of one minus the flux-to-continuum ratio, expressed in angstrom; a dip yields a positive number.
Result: 2.6 angstrom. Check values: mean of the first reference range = 9.24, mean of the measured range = 8.43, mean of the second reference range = 9.43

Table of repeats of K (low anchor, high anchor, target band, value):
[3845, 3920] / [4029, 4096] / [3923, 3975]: 5.2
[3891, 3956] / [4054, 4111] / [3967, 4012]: -1.9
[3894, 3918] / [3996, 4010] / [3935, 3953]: 0.8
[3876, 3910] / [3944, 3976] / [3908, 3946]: -3.5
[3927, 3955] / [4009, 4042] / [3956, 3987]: 5.0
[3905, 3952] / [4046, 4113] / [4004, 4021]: -3.2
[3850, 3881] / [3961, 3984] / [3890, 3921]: 0.0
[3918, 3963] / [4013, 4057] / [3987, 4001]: -0.6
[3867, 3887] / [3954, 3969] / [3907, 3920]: -1.7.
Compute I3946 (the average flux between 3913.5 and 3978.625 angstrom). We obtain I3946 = 8.63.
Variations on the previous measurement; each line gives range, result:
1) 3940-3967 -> 8.95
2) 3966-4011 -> 9.46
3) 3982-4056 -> 10.7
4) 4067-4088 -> 9.51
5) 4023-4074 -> 10.6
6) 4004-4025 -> 11.2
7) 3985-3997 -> 10.3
